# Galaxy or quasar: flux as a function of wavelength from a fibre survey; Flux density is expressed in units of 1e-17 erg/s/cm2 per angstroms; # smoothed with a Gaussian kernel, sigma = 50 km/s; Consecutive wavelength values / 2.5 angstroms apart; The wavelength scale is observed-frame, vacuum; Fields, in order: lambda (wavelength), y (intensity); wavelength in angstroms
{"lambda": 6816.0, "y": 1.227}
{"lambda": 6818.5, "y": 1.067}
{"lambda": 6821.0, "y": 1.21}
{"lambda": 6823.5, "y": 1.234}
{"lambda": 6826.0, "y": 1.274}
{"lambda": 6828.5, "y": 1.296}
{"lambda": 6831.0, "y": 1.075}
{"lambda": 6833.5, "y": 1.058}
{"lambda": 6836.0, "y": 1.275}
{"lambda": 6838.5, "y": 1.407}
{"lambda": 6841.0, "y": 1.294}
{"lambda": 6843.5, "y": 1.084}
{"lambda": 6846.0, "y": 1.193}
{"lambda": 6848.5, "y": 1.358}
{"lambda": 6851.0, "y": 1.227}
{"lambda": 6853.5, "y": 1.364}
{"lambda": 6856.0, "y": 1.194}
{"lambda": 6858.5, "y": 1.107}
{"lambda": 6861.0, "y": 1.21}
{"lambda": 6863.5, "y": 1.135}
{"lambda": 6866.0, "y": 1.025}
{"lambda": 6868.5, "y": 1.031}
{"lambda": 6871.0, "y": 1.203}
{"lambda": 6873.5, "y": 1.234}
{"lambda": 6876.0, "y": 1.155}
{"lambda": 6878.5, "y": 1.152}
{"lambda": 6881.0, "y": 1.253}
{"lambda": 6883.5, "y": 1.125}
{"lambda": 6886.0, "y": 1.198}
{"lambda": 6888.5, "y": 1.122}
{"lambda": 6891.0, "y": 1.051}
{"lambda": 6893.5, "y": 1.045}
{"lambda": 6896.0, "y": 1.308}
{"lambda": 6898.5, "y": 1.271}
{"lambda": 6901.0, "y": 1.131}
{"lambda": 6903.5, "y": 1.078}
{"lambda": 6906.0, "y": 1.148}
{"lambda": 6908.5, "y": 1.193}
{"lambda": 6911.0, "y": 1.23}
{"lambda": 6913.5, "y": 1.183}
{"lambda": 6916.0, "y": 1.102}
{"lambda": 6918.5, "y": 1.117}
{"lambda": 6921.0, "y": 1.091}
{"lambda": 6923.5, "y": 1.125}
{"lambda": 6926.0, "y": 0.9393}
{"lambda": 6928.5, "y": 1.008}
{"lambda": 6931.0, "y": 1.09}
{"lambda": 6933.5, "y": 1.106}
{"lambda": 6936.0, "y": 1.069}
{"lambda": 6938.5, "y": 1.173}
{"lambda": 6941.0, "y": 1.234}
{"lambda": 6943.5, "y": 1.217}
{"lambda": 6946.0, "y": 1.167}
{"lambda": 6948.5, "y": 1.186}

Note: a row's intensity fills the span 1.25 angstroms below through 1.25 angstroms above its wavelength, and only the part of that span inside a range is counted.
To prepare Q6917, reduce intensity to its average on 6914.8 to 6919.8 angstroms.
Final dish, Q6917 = 1.11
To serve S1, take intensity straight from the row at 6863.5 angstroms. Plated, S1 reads 1.135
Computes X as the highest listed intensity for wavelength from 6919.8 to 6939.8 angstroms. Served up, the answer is 1.173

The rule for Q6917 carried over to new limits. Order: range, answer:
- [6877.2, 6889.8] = 1.17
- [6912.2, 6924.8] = 1.12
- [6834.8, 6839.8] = 1.34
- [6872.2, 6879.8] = 1.18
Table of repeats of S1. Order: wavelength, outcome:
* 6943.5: 1.217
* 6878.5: 1.152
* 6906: 1.148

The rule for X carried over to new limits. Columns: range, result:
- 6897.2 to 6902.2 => 1.271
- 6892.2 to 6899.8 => 1.308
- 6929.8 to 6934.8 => 1.106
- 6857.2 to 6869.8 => 1.21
